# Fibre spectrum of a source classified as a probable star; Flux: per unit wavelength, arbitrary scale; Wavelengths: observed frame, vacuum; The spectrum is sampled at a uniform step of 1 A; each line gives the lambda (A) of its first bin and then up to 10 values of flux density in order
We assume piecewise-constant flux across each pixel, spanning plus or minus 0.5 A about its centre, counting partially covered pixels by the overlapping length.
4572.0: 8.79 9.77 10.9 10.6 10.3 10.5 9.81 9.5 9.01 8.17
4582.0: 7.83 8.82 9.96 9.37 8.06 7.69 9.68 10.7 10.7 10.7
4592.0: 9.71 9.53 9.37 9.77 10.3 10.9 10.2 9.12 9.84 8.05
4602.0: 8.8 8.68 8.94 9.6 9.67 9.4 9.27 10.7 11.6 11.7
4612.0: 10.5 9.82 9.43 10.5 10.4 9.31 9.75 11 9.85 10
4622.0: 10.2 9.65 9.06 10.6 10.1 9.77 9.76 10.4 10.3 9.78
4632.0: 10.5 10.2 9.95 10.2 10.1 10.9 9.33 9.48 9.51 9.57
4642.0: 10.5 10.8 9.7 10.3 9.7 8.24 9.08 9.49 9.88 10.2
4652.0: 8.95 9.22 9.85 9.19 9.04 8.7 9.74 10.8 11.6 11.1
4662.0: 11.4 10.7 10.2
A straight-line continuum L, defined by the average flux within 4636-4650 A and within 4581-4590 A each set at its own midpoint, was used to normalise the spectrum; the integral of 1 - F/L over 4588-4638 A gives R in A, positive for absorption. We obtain -3.1 A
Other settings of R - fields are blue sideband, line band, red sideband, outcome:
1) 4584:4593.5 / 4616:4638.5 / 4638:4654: -0.98 A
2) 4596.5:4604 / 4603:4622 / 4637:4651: -1.20 A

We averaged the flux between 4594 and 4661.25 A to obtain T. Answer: 9.88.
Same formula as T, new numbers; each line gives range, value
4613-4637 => 10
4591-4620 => 9.87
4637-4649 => 9.7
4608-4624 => 10.2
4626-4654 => 9.85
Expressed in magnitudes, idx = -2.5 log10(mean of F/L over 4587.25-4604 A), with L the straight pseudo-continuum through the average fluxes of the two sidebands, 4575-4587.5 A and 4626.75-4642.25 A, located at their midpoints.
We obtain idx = -0.04 mag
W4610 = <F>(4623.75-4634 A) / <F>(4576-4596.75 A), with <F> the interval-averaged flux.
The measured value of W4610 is 1.06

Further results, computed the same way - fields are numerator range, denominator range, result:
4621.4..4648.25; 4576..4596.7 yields 1.05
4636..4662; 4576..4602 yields 1.04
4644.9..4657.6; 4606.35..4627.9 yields 0.92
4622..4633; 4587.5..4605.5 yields 1.03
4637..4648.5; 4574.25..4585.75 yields 1.03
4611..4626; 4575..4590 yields 1.08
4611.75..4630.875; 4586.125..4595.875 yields 1.03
